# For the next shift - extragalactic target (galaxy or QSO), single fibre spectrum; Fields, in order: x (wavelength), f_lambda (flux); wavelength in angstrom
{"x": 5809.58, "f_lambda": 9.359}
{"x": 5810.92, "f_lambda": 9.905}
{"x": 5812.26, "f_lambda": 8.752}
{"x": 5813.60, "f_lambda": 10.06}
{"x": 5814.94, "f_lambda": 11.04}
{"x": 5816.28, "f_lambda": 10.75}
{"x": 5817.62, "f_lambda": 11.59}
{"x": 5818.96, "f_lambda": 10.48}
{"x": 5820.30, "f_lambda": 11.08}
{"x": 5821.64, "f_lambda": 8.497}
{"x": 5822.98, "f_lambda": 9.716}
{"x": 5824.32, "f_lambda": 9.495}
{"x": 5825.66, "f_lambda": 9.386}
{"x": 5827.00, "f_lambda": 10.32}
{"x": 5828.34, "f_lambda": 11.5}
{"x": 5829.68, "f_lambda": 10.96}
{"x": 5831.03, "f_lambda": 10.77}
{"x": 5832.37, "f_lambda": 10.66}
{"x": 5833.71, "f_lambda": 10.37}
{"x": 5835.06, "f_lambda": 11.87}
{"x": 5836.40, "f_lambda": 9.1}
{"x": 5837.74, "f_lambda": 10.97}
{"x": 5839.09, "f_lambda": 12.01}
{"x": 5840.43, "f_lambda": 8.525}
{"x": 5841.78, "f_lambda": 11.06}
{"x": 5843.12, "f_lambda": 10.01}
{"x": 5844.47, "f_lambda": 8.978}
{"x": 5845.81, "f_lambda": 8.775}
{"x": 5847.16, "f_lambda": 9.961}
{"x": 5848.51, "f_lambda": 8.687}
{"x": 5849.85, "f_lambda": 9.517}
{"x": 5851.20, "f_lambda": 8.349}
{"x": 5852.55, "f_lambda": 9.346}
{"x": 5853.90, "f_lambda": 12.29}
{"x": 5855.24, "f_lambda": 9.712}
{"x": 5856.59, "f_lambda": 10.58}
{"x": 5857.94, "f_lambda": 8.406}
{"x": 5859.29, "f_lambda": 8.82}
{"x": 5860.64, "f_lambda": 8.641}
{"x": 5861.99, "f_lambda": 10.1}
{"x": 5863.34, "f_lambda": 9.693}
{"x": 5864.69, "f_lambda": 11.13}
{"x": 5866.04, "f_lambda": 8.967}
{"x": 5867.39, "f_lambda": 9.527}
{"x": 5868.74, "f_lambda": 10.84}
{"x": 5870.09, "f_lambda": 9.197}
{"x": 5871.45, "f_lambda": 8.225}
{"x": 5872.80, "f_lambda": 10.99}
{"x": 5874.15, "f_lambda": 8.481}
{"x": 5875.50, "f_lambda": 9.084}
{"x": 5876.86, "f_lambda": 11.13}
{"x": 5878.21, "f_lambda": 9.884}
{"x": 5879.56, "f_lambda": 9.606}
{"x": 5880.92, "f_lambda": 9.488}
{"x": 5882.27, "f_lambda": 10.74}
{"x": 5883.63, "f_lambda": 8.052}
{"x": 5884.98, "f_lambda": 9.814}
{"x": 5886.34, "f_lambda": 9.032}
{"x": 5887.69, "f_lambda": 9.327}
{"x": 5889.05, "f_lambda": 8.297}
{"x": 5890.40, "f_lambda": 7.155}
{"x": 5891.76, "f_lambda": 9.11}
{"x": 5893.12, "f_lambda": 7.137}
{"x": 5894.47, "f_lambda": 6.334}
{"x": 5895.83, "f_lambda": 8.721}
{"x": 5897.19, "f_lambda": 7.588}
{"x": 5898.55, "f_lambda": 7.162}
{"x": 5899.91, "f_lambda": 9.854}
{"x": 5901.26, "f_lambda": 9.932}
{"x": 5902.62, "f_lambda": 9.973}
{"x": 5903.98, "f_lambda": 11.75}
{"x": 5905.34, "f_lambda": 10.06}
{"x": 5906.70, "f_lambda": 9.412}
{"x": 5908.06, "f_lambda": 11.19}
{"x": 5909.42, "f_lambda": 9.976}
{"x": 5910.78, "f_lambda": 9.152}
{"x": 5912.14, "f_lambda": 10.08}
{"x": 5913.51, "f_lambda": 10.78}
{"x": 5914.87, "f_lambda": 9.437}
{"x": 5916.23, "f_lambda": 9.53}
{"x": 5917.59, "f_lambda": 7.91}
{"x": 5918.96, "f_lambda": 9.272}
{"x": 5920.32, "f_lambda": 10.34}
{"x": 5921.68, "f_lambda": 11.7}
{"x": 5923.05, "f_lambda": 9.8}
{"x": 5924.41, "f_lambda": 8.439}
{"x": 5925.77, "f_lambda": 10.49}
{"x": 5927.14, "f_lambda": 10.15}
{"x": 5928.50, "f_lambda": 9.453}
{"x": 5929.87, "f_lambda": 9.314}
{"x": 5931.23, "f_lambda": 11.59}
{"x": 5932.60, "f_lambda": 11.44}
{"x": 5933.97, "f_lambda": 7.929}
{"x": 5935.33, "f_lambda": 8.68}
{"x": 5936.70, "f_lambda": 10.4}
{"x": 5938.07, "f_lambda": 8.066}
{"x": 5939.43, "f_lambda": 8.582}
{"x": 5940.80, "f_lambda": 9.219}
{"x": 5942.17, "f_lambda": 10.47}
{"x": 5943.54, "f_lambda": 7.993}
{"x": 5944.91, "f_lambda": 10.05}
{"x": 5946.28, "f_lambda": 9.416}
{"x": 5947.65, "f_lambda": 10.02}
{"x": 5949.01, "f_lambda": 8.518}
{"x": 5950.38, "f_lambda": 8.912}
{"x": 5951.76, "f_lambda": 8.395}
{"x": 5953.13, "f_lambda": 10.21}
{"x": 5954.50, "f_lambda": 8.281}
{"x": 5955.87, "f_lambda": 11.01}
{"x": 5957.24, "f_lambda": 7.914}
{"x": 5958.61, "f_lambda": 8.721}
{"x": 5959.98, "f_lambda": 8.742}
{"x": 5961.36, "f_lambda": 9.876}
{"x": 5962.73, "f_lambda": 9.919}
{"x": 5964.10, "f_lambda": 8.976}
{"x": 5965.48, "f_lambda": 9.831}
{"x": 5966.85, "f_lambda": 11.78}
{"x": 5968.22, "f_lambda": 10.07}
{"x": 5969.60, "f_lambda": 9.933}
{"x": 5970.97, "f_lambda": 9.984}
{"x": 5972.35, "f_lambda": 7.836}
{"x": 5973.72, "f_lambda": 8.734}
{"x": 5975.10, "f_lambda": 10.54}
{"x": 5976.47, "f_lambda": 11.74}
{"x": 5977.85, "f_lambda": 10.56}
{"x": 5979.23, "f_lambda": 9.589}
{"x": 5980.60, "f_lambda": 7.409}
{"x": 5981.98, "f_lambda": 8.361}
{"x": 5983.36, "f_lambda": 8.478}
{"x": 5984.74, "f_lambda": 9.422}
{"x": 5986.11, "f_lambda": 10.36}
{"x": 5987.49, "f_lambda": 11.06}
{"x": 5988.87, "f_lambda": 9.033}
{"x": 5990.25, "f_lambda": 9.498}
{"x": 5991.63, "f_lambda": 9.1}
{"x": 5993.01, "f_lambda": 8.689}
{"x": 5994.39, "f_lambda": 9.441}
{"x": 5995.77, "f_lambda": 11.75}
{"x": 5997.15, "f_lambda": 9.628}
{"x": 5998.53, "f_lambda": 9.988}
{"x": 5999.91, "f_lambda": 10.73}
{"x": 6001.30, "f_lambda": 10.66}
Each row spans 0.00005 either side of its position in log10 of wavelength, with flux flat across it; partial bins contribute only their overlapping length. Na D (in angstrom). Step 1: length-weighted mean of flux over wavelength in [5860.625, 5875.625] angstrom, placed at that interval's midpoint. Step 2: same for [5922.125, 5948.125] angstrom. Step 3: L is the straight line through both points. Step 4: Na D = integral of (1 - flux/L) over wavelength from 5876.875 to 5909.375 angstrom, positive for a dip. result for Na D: 1.5 angstrom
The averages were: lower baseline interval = 9.63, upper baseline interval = 9.57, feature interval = 9.17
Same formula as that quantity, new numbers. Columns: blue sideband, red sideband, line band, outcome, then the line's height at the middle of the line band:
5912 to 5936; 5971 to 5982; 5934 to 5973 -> 1.08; 9.59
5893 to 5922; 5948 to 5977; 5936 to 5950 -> 0.33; 9.49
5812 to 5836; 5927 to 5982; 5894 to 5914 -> 0.73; 9.85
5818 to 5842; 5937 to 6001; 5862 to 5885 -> 0.91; 10.1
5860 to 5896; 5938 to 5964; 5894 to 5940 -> -1.77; 9.21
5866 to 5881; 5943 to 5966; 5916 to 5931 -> -0.56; 9.39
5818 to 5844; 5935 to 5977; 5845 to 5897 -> 4.11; 10.1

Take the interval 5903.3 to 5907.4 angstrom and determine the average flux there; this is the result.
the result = 10.4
